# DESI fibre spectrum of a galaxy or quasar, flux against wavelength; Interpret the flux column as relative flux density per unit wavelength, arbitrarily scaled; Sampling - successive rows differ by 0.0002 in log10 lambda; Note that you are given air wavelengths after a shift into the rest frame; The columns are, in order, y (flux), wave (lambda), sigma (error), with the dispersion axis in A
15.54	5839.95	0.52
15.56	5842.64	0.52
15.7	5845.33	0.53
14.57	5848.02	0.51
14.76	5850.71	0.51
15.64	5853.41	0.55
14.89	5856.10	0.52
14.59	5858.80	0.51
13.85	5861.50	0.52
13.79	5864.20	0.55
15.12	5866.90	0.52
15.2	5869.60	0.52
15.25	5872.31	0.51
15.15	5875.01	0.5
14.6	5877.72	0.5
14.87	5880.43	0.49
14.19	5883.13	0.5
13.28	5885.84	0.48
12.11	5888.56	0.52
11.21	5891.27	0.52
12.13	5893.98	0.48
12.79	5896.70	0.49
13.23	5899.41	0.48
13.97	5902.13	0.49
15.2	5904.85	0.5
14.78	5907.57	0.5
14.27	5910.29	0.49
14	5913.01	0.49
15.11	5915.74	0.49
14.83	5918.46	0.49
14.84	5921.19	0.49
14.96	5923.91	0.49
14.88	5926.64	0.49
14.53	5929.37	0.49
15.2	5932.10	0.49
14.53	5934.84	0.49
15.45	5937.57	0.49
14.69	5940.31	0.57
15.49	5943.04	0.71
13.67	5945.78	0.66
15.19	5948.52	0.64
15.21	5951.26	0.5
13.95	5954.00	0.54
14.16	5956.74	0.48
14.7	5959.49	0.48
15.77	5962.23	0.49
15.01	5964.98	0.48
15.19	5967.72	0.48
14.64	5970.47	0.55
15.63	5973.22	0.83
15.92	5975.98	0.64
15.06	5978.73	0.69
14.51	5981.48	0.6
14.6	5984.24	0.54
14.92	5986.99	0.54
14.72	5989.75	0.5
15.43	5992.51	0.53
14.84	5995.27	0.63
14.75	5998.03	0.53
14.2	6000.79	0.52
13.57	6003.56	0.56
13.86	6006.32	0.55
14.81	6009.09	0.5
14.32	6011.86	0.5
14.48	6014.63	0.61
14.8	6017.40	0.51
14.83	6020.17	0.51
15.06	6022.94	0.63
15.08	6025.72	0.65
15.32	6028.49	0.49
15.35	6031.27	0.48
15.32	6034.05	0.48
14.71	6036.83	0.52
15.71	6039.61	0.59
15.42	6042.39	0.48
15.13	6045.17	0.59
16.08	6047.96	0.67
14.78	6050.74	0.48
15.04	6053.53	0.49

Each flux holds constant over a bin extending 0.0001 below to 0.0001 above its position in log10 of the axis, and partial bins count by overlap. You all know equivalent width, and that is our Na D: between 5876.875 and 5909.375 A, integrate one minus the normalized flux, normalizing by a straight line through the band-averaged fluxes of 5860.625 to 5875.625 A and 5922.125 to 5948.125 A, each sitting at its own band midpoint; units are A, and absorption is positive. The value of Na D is 2.8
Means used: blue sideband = 14.7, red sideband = 14.8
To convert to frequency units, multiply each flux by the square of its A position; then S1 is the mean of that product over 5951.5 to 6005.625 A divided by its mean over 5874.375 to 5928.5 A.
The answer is 1.1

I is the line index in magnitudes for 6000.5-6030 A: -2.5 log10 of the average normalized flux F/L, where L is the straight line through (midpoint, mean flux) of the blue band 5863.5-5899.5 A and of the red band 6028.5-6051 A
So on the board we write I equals 0.037 mag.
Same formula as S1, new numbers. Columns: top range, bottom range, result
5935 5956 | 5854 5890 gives 1.05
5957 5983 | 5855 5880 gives 1.06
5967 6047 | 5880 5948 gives 1.08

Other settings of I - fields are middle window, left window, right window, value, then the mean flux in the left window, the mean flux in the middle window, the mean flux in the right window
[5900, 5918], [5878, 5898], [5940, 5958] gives -0.07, 13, 14.5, 14.6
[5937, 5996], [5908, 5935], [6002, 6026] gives -0.02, 14.7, 14.9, 14.5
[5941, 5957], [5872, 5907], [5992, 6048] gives -0.03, 13.7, 14.7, 14.9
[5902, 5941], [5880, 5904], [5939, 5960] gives -0.07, 13.1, 14.8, 14.6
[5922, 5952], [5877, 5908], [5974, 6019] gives -0.07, 13.5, 14.9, 14.7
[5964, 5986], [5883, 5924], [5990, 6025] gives -0.05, 13.8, 15.1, 14.6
